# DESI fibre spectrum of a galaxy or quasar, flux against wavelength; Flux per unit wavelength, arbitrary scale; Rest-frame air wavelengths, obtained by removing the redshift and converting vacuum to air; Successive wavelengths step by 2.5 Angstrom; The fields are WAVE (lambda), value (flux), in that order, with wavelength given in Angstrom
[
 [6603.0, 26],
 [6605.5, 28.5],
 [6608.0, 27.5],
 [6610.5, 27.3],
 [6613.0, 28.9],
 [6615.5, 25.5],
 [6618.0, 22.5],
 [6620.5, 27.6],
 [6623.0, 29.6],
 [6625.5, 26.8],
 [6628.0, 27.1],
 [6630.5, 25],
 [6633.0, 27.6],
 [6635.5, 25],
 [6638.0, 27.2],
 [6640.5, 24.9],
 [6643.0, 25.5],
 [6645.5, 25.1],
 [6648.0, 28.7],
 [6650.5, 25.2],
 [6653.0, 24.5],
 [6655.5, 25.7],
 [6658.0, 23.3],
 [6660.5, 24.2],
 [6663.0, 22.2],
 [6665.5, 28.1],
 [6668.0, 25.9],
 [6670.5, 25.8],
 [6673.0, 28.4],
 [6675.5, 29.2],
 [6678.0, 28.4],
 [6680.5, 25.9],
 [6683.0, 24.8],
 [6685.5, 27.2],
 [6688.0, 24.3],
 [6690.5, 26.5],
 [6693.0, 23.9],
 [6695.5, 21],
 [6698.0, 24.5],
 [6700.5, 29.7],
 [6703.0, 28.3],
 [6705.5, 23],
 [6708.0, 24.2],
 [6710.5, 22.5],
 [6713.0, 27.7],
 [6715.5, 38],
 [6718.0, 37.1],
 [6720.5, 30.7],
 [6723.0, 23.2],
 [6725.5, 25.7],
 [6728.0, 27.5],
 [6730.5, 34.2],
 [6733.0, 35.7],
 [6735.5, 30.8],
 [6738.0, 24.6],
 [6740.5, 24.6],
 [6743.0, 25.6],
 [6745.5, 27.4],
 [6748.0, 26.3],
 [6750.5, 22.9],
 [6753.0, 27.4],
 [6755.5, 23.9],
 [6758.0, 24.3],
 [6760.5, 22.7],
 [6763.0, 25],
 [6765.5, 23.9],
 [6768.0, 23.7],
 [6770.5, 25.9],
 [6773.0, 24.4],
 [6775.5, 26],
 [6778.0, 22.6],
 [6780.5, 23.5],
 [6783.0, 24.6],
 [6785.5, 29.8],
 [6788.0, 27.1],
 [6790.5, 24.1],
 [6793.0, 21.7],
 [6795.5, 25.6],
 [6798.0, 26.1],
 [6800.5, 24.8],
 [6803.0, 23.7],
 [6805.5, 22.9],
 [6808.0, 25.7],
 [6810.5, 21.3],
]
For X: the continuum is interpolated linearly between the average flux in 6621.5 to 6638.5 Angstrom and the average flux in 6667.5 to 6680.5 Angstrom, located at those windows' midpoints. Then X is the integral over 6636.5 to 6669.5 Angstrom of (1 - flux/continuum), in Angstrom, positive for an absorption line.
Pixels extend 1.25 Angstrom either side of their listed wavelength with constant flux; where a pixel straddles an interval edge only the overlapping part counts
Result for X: 2.2 Angstrom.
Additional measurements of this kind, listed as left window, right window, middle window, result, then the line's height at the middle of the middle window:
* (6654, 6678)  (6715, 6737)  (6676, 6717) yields 3.2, 28.6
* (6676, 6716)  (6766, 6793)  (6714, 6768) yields -4.4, 25.5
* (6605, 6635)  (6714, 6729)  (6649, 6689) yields 3.8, 28.6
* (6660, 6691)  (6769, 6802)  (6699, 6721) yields -2.6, 25.9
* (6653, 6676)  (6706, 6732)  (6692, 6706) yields 1.3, 27.8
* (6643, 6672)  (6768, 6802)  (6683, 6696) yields 0.2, 25.3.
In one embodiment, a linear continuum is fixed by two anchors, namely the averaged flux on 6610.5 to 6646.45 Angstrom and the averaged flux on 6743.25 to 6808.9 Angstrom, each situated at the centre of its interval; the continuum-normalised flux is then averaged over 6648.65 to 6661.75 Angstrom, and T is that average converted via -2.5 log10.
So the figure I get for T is 0.06 mag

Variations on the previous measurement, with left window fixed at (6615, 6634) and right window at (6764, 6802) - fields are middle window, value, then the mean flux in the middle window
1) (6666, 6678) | -0.060 mag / 27.5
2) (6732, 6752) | -0.075 mag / 27.1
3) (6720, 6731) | -0.090 mag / 27.7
